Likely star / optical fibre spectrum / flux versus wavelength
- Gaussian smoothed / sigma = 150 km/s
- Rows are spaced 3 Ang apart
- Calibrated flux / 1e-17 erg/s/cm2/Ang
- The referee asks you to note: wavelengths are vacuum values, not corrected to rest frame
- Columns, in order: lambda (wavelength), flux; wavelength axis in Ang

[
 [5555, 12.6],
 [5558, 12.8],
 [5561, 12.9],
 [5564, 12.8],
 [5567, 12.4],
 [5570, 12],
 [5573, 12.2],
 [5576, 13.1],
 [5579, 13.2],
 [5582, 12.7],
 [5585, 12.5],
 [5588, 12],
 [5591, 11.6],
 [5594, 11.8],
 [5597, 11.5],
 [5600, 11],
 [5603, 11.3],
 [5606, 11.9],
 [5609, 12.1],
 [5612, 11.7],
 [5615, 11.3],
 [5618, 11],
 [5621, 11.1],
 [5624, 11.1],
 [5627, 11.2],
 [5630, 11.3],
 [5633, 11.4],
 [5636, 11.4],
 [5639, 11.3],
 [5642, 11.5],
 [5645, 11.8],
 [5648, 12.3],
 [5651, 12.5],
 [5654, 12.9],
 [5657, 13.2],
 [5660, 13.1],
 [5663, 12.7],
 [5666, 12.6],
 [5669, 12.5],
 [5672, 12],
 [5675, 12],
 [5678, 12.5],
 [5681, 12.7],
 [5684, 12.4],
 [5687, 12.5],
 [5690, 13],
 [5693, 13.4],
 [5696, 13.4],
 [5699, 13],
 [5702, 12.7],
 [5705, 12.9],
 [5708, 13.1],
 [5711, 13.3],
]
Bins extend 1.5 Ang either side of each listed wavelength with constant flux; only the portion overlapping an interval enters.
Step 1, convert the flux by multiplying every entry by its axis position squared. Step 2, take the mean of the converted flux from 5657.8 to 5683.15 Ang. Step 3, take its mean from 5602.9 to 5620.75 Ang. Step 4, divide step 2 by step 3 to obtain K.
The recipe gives 1.1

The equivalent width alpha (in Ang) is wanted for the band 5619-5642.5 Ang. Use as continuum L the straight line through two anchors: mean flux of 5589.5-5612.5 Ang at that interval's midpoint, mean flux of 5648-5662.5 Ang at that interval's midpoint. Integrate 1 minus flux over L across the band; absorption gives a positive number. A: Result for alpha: 1.9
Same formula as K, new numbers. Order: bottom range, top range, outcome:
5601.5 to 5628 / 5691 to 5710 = 1.18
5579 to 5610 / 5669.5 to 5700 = 1.10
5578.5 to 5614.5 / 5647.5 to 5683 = 1.09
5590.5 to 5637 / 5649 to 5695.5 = 1.13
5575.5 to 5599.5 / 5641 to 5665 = 1.05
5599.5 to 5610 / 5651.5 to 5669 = 1.13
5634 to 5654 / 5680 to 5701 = 1.11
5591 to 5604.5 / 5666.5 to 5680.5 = 1.11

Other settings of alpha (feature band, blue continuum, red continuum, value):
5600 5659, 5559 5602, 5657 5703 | 3.74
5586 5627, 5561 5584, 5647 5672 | 3.78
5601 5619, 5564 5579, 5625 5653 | 0.72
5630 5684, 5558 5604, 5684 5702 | 2.13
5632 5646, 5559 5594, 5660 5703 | 1.25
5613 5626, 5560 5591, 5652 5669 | 1.58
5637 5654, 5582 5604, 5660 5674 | 0.46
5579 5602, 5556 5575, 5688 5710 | 1.25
